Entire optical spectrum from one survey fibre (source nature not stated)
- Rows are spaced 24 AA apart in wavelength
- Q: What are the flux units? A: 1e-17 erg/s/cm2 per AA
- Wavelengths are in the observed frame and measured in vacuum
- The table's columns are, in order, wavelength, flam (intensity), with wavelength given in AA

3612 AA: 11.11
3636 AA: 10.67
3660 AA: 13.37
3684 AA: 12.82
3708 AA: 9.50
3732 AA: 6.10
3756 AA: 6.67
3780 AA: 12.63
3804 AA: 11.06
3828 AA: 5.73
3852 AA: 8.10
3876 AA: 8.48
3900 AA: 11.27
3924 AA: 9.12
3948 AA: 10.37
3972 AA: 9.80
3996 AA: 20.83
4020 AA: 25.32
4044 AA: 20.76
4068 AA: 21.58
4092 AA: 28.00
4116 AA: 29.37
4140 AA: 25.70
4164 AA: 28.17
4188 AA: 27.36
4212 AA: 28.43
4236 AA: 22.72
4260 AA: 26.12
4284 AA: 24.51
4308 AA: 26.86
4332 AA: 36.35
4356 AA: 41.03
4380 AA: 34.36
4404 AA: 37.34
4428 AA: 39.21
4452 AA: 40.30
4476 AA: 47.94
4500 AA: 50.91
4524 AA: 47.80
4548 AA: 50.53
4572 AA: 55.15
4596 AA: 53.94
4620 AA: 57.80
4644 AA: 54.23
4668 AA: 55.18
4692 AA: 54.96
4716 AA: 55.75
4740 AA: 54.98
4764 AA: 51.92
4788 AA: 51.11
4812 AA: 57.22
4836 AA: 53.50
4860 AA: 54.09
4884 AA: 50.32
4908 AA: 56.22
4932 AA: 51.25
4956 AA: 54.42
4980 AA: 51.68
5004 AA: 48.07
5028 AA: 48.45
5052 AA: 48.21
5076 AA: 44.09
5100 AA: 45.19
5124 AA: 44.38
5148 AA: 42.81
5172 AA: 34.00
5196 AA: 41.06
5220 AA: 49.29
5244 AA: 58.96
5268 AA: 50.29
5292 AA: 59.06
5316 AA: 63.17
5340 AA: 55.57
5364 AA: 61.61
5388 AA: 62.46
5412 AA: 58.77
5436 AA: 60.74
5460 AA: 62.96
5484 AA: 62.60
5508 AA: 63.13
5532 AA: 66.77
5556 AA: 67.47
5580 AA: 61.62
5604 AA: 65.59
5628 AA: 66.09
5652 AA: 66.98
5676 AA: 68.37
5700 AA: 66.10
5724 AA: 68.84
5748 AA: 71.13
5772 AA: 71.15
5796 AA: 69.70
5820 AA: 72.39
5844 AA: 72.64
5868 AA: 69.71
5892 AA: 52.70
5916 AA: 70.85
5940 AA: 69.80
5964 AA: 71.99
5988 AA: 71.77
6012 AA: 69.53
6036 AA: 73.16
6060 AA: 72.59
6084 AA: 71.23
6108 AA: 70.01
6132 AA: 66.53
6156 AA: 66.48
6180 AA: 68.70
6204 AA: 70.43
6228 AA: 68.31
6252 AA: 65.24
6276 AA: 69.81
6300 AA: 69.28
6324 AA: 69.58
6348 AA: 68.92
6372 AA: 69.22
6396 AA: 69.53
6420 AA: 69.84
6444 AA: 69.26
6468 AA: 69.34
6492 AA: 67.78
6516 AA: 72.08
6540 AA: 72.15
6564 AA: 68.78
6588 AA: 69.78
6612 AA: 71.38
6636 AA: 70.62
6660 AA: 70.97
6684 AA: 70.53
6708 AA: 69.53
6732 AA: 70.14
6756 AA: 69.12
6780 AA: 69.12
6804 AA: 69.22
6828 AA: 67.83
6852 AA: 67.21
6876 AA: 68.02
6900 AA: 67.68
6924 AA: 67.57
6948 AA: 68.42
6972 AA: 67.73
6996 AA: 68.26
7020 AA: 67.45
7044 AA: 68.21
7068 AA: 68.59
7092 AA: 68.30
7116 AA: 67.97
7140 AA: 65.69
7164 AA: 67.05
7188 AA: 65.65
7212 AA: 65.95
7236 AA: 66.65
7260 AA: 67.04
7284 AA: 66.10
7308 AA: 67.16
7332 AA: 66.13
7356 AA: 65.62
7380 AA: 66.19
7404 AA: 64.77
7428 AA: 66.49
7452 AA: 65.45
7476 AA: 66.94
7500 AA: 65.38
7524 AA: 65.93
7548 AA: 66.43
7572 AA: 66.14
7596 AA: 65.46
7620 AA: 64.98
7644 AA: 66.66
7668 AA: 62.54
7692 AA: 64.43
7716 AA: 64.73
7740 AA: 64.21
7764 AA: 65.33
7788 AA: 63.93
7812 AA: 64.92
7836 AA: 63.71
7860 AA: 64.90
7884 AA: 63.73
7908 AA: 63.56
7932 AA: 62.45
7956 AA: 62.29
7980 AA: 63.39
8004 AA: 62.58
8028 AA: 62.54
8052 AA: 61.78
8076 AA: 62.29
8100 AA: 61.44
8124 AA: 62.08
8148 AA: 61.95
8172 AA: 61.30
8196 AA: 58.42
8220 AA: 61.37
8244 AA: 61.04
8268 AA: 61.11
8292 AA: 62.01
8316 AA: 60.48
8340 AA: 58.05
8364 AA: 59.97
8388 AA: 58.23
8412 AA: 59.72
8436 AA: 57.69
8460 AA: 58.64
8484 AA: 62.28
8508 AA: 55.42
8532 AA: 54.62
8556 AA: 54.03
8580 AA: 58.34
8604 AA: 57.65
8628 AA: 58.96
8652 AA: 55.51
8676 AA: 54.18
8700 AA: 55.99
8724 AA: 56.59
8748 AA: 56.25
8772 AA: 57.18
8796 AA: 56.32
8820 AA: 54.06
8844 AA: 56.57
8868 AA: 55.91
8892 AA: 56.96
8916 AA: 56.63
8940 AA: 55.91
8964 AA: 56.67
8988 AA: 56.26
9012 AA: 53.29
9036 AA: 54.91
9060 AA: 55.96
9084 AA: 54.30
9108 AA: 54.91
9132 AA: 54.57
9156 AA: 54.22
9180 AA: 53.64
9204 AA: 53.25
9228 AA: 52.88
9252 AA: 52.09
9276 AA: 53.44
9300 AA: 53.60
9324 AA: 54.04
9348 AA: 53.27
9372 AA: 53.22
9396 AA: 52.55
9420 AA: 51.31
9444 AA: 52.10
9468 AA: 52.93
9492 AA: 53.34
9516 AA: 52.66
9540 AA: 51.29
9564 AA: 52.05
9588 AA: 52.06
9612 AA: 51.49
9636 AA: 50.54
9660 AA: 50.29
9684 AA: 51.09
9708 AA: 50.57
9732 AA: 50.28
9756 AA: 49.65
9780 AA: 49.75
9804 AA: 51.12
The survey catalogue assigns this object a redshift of 0.000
